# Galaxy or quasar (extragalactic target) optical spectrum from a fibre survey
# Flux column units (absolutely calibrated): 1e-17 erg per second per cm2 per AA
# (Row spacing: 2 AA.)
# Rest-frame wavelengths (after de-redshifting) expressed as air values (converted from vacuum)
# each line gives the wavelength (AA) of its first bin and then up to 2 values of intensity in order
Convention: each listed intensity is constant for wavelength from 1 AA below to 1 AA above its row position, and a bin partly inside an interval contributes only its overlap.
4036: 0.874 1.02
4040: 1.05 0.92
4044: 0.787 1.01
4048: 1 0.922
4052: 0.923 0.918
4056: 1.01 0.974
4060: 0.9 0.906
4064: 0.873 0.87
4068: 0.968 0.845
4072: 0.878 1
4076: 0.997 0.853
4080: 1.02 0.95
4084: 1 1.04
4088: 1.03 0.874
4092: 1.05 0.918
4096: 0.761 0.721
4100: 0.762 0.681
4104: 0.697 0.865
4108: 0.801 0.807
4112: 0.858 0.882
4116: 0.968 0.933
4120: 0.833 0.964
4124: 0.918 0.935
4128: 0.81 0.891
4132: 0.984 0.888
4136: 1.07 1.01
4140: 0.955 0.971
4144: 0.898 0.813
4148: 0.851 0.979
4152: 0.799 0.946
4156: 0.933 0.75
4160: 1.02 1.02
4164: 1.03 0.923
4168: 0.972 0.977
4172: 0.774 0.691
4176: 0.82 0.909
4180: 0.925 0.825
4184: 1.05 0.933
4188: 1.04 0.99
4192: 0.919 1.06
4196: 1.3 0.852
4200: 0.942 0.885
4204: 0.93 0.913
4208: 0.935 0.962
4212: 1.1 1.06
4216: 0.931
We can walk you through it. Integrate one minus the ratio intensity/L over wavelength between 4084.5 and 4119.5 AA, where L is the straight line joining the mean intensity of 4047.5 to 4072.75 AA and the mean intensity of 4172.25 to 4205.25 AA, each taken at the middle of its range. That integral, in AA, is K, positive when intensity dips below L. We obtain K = 2.4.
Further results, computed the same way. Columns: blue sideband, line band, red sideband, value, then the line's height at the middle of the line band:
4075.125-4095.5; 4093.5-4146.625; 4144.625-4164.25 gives 3.60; 0.938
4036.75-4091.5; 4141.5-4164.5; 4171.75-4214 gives 0.79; 0.946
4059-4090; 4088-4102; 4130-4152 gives 1.33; 0.938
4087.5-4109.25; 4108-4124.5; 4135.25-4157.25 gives -0.46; 0.864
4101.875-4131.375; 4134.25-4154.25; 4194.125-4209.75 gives -0.66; 0.898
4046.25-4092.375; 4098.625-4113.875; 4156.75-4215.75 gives 2.60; 0.948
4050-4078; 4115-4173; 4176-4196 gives 1.85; 0.955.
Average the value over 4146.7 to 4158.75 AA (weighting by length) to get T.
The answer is 0.877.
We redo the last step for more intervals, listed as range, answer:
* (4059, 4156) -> 0.901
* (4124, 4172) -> 0.928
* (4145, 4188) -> 0.905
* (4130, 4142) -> 0.973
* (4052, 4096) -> 0.942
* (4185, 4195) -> 0.988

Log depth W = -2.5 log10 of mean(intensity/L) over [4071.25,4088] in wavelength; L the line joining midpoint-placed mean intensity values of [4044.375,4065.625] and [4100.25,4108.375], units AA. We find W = -0.15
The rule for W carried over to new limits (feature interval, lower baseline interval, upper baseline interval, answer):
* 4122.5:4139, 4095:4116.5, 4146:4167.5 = -0.10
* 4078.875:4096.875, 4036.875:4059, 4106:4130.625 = -0.05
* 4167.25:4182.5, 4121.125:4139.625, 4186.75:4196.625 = 0.18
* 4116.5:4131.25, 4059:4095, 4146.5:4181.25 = 0.02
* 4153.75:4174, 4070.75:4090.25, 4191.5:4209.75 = 0.06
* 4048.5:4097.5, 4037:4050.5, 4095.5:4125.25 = -0.04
